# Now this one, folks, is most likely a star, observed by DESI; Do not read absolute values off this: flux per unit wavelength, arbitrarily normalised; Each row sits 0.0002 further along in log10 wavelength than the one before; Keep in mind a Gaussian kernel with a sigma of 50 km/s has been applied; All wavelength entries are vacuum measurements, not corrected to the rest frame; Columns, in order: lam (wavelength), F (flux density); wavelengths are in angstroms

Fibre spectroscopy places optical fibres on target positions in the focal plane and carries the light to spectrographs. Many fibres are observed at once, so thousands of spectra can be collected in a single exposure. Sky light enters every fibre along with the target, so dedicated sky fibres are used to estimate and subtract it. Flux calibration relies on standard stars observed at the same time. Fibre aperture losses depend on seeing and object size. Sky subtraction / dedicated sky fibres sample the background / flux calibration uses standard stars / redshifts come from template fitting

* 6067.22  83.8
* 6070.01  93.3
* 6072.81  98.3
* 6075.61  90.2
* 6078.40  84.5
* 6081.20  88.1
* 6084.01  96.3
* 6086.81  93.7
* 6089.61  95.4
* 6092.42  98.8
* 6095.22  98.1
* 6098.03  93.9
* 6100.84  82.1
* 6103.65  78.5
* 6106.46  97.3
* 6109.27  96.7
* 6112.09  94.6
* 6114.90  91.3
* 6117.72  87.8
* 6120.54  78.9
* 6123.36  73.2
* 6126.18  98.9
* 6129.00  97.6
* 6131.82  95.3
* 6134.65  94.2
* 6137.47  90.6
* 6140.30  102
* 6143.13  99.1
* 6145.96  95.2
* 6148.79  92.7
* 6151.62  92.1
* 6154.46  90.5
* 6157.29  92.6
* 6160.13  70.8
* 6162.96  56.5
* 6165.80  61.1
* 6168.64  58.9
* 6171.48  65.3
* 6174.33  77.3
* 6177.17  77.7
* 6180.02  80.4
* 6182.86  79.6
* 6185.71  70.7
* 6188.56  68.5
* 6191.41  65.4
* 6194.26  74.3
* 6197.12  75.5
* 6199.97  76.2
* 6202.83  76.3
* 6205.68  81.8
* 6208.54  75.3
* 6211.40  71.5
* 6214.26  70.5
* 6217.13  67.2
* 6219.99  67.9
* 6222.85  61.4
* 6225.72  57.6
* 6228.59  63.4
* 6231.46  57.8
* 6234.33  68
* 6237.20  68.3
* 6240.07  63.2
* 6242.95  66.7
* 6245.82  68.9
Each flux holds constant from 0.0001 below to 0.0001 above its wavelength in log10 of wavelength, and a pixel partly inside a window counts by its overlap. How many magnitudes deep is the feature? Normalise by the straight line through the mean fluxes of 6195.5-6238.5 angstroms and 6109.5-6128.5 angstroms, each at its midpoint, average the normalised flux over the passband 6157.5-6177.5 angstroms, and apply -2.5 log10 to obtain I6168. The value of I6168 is 0.17 mag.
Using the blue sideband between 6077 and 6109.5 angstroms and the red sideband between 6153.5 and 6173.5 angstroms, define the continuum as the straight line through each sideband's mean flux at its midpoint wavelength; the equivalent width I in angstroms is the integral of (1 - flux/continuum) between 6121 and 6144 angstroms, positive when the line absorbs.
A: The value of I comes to -3.85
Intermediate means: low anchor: 91.8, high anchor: 70.6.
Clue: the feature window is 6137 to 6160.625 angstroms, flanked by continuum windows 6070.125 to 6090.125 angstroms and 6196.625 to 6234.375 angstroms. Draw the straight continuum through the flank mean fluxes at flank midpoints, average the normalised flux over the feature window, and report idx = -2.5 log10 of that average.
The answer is -0.15 mag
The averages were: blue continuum 92.3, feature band 92.6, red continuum 69.2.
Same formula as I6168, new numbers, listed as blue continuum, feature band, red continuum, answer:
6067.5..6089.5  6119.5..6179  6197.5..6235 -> -0.05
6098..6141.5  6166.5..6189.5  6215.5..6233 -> 0.04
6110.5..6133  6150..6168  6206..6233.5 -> 0.06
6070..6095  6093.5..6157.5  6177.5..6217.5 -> -0.07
